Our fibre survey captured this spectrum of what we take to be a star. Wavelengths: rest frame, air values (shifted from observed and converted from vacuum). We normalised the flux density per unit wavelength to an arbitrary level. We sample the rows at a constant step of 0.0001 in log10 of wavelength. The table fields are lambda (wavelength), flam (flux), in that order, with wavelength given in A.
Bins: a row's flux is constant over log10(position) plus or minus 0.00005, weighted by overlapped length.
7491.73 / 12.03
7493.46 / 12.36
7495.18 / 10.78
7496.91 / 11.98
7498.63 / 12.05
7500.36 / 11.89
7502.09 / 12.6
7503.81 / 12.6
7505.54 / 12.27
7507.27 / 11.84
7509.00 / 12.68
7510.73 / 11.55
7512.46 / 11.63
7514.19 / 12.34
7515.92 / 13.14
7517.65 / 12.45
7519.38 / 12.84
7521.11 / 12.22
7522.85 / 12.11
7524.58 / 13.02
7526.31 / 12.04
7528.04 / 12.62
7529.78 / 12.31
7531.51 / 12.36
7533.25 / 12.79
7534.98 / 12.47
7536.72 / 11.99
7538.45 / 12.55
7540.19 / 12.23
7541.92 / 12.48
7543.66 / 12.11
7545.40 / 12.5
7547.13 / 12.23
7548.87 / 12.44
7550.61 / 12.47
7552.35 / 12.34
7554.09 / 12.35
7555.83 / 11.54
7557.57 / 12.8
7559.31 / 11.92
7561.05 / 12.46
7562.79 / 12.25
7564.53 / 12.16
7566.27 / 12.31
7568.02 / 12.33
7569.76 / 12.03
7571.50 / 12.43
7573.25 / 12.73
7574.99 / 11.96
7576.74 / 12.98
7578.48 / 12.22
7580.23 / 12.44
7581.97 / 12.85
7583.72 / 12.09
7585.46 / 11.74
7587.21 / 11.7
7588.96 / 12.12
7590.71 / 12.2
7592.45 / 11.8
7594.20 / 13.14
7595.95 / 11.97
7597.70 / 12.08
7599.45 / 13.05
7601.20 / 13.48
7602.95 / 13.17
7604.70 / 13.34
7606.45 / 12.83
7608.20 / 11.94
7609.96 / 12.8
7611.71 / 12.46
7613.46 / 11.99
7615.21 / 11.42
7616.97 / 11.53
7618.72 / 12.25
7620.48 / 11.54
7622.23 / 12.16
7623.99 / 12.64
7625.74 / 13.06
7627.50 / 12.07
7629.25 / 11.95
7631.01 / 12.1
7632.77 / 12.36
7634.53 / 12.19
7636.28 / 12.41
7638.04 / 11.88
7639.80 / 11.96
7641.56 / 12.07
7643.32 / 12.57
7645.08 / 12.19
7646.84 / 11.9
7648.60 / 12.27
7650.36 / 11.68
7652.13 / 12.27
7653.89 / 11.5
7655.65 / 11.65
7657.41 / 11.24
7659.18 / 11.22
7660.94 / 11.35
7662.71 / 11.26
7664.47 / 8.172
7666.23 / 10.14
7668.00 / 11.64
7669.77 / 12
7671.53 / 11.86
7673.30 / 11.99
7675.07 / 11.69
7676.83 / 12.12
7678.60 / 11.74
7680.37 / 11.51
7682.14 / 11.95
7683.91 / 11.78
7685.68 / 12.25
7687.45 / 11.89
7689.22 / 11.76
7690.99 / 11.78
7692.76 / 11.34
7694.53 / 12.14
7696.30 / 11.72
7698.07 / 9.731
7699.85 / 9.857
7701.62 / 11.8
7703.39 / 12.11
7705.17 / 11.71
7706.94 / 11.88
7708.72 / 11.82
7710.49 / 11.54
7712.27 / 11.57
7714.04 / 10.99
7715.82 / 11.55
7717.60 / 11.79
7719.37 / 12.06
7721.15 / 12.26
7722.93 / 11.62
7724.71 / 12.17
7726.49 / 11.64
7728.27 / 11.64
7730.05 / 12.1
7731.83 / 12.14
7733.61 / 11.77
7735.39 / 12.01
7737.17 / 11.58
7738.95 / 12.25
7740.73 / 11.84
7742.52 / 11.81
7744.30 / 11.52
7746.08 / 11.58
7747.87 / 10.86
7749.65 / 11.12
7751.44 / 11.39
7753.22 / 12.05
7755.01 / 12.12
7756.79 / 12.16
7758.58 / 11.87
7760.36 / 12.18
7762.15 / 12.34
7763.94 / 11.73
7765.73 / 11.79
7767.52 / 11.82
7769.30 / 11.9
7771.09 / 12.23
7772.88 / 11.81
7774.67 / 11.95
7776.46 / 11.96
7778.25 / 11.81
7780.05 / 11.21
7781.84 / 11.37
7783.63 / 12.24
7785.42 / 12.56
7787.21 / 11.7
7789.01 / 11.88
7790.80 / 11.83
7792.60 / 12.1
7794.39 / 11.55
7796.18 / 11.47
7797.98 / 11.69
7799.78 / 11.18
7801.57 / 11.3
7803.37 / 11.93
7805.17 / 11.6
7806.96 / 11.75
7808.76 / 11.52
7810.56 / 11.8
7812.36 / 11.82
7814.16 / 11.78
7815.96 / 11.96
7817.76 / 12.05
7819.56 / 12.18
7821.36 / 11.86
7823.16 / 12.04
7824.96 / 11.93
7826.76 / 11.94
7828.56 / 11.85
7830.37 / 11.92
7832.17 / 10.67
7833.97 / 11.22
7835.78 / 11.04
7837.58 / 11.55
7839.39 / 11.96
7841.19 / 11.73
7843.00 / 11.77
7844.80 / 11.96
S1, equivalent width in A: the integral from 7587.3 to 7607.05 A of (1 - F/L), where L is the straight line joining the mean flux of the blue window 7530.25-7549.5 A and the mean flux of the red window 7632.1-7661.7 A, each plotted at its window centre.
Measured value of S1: -0.8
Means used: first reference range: 12.4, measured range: 12.6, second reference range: 11.9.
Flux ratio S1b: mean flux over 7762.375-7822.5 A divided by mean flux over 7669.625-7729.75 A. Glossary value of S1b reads 1.0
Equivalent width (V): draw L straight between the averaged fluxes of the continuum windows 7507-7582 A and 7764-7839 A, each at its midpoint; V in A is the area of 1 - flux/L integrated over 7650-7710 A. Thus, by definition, 2.7 A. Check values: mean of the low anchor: 12.4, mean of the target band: 11.5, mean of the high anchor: 11.8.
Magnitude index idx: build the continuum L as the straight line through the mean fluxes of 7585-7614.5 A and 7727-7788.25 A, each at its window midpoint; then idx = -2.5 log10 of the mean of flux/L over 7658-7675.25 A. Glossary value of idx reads 0.10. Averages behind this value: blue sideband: 12.5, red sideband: 11.8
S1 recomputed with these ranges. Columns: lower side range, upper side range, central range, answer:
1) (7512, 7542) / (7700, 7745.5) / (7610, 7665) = 0.8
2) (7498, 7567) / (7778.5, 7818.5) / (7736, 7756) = 0.3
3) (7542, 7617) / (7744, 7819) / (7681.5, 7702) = 0.9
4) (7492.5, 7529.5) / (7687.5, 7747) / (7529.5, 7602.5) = -1.6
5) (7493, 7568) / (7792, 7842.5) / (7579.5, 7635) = -0.9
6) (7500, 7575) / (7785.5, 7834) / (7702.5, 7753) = 0.8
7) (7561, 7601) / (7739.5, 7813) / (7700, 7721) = 0.5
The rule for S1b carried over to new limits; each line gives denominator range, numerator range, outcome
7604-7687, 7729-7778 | 1.00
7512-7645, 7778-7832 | 0.95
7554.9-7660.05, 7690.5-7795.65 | 0.96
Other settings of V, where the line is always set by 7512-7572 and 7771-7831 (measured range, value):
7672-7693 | 0.4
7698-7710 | 0.6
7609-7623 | 0.2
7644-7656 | 0.2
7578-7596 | 0.1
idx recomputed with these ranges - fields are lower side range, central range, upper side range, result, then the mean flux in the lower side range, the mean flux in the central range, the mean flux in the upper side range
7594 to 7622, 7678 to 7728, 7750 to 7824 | 0.04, 12.4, 11.6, 11.8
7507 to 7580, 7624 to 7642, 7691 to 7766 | -0.02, 12.3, 12.2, 11.7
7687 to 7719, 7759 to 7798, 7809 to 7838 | -0.02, 11.5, 11.9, 11.7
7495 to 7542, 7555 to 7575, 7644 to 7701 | -0.02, 12.3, 12.3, 11.5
